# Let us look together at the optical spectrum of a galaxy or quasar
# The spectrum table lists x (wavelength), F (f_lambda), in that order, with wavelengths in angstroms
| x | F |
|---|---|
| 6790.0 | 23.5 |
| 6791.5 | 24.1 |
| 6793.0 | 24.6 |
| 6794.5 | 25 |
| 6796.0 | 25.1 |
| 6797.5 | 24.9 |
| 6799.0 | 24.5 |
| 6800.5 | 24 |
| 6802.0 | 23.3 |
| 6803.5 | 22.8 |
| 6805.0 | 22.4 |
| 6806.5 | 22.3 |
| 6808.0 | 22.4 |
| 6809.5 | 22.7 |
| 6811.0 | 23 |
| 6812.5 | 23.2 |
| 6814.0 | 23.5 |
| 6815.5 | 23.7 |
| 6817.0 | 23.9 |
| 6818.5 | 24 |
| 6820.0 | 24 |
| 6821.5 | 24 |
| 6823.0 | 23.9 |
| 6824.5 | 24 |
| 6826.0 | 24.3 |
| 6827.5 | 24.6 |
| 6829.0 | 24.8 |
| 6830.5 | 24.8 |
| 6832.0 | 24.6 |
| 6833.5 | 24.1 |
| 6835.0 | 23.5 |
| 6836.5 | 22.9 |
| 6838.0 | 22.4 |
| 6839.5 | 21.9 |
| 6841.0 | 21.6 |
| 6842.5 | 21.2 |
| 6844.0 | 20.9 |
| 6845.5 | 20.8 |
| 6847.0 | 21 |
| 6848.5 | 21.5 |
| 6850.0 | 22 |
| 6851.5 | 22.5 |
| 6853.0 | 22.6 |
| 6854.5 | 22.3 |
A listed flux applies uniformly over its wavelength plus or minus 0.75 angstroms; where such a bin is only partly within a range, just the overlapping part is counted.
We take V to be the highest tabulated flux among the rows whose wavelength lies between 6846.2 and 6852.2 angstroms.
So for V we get 22.5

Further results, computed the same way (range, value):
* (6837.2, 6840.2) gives 22.4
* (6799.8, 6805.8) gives 24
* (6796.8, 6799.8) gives 24.9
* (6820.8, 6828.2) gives 24.6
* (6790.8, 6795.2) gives 25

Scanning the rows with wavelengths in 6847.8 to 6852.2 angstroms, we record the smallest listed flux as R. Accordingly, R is 21.5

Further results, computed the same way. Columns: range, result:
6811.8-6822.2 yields 23.2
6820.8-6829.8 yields 23.9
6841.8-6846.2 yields 20.8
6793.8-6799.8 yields 24.5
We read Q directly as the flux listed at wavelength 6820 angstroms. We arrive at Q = 24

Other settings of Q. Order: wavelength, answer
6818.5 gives 24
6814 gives 23.5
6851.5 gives 22.5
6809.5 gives 22.7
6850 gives 22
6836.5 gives 22.9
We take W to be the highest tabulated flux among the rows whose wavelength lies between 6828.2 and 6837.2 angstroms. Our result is 24.8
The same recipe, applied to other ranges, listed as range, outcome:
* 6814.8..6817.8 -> 23.9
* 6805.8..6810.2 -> 22.7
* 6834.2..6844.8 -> 23.5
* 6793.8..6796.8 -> 25.1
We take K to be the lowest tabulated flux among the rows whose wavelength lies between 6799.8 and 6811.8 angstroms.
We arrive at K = 22.3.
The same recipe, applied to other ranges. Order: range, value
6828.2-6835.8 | 23.5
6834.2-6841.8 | 21.6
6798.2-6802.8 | 23.3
